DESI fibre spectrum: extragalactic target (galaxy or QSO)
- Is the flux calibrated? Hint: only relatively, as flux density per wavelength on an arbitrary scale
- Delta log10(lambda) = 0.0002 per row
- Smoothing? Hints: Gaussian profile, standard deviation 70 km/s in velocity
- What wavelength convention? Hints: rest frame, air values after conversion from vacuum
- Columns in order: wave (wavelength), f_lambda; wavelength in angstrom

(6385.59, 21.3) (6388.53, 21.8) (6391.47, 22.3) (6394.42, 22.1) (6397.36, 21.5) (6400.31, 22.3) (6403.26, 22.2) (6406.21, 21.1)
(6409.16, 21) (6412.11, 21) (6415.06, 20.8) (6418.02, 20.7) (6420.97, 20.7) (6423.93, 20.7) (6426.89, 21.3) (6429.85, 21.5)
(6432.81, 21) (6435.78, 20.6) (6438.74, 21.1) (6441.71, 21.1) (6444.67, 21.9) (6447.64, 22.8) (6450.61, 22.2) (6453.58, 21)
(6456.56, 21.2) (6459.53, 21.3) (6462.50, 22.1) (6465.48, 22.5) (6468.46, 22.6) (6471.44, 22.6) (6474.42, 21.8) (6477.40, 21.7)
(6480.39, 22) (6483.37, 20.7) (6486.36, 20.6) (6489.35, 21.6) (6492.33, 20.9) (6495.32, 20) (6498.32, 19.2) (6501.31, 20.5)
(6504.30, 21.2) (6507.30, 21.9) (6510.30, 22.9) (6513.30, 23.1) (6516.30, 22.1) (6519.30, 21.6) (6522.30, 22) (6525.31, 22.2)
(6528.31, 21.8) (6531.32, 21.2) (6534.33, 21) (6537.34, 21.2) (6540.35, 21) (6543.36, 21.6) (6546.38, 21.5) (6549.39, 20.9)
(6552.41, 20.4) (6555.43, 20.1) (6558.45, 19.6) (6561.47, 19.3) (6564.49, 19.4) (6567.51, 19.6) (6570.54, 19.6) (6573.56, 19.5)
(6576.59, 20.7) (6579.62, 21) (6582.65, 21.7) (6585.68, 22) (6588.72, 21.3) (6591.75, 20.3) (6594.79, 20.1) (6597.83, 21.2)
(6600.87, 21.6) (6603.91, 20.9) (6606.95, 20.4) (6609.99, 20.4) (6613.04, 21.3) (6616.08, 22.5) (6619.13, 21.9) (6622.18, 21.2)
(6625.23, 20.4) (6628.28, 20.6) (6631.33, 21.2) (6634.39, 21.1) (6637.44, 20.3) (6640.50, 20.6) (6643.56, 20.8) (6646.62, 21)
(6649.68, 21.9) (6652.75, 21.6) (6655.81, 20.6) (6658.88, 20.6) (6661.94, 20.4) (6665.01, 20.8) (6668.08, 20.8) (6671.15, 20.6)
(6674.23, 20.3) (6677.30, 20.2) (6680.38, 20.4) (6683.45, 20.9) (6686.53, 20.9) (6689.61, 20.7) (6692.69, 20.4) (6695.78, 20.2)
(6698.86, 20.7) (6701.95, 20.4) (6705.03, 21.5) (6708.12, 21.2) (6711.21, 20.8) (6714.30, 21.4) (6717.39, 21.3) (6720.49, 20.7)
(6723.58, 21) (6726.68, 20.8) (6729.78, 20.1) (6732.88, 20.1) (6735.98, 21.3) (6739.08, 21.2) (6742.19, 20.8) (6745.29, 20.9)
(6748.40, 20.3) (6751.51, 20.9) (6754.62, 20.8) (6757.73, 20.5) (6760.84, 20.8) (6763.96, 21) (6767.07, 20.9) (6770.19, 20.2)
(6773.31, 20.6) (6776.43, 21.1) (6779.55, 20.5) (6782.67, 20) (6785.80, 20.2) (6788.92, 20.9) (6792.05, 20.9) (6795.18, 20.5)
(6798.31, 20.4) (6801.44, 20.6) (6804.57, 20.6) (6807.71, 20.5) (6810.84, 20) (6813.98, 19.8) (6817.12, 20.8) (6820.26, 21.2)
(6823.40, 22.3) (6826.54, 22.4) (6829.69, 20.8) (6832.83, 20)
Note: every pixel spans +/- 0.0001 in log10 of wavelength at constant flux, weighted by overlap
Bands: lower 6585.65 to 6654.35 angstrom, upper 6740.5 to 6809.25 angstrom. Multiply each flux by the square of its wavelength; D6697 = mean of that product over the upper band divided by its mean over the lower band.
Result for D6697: 1.03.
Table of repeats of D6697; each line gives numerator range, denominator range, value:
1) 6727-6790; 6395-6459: 1.07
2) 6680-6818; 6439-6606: 1.05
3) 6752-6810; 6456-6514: 1.05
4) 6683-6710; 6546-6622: 1.04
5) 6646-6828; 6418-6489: 1.05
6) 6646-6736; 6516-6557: 1.02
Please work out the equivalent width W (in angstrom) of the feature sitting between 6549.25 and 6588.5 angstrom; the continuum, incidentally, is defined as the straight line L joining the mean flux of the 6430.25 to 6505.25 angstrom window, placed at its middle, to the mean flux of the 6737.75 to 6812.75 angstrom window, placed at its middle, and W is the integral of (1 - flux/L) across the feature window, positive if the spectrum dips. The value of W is 1.5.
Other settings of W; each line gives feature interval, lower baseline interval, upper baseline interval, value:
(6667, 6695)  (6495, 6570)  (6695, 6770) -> 0.40 angstrom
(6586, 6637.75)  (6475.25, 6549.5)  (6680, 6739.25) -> 0.17 angstrom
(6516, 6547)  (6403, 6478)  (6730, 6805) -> -0.44 angstrom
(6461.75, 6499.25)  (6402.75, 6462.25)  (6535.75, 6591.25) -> -0.73 angstrom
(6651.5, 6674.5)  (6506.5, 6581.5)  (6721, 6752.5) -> 0.12 angstrom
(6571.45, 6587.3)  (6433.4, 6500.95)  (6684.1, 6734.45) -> 0.14 angstrom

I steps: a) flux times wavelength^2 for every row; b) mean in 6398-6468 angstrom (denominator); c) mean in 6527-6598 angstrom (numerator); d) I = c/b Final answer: 1.00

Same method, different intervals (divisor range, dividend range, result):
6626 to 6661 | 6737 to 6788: 1.02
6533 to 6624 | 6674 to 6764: 1.04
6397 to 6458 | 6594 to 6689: 1.05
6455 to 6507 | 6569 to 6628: 1.02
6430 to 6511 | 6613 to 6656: 1.04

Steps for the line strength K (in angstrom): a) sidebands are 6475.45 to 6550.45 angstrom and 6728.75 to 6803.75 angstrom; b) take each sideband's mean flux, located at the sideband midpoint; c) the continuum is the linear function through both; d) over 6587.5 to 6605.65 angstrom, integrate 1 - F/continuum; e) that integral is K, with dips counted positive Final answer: 0.2 angstrom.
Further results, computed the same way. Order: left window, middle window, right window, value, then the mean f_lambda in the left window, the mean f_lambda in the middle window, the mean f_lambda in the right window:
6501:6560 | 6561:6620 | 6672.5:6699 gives 0.86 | 21.4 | 20.8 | 20.5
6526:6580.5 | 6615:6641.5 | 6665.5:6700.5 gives -0.67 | 20.5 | 21.1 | 20.6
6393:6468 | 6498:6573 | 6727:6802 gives 0.68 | 21.4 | 21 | 20.6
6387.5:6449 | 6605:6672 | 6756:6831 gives 0.16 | 21.4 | 21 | 20.7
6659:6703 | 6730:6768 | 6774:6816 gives -0.49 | 20.6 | 20.8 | 20.5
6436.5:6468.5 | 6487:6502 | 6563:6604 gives 0.66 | 21.7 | 20.4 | 20.6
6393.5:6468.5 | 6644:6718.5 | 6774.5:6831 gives 0.58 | 21.4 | 20.8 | 20.7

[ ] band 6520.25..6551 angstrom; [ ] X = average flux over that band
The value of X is 21.4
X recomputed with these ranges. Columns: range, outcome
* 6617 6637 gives 21.1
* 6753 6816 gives 20.5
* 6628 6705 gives 20.7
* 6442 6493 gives 21.7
